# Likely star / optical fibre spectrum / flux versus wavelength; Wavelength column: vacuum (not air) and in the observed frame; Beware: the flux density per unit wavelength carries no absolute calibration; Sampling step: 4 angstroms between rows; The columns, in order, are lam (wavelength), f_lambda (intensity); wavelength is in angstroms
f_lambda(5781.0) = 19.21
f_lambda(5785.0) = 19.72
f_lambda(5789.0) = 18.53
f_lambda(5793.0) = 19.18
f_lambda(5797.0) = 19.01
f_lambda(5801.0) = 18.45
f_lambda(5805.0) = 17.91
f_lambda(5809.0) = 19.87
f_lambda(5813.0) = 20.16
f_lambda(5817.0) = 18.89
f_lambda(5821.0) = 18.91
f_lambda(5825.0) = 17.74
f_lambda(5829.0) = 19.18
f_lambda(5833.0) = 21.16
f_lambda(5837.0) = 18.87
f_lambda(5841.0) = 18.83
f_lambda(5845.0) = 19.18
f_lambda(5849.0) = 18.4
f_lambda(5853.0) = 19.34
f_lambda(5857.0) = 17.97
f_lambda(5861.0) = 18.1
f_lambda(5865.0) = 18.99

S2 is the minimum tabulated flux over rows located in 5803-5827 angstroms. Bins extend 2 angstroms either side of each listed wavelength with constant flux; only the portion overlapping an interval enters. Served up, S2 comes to 17.74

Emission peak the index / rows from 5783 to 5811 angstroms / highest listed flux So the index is 19.87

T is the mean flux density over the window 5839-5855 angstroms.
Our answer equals 18.9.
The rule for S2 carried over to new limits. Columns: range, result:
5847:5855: 18.4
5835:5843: 18.83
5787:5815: 17.91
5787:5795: 18.53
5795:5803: 18.45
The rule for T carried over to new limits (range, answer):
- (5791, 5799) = 19.1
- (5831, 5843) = 19.6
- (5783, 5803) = 19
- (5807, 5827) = 19.1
